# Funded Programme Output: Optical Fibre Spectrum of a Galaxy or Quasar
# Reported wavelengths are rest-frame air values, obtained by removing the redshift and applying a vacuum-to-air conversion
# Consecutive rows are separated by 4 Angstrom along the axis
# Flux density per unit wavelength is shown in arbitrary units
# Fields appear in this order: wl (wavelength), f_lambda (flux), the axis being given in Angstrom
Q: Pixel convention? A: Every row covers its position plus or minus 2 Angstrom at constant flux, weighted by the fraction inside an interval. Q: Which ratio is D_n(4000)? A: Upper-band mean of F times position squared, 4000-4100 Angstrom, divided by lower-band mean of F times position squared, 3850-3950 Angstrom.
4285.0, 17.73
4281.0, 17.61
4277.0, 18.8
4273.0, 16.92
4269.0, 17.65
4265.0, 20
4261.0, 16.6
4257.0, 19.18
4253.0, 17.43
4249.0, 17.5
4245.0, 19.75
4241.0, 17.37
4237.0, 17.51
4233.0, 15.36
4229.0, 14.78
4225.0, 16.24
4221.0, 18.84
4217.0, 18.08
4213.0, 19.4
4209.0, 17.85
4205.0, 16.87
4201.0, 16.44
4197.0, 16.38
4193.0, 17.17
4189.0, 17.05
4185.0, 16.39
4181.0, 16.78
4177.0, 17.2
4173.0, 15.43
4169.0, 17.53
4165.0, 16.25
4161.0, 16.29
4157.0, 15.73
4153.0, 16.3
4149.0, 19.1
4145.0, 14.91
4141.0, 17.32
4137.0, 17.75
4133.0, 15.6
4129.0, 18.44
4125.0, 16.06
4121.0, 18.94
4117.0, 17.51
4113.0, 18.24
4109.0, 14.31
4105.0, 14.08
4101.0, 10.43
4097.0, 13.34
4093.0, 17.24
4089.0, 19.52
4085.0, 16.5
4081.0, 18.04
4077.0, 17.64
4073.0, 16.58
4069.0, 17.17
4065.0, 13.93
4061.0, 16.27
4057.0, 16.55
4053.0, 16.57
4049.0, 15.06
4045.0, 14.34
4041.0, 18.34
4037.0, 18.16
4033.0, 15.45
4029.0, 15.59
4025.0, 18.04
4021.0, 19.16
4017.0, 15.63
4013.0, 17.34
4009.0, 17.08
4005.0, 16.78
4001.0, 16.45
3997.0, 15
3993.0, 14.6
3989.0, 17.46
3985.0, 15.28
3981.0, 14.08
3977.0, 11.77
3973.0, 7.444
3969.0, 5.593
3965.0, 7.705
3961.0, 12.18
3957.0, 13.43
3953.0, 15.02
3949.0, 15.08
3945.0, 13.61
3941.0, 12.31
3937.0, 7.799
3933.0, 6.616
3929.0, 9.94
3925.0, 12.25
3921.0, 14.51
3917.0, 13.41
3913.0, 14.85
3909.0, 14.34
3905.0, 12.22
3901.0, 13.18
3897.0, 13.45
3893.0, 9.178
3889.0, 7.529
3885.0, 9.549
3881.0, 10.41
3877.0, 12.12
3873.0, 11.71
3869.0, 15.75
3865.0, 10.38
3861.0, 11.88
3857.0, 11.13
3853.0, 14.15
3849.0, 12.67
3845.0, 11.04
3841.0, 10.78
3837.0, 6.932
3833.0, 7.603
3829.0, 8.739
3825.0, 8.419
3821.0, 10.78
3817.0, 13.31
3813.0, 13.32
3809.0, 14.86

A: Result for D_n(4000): 1.51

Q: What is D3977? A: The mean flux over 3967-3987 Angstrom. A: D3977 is 10.8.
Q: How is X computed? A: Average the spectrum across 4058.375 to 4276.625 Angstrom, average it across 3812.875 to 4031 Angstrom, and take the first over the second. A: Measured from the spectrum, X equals 1.35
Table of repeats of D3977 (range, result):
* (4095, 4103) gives 11.9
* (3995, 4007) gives 16.1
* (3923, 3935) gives 9.6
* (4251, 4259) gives 18.3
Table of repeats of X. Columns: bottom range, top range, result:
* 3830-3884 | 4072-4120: 1.44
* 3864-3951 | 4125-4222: 1.44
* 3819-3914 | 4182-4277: 1.56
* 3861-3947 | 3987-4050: 1.42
